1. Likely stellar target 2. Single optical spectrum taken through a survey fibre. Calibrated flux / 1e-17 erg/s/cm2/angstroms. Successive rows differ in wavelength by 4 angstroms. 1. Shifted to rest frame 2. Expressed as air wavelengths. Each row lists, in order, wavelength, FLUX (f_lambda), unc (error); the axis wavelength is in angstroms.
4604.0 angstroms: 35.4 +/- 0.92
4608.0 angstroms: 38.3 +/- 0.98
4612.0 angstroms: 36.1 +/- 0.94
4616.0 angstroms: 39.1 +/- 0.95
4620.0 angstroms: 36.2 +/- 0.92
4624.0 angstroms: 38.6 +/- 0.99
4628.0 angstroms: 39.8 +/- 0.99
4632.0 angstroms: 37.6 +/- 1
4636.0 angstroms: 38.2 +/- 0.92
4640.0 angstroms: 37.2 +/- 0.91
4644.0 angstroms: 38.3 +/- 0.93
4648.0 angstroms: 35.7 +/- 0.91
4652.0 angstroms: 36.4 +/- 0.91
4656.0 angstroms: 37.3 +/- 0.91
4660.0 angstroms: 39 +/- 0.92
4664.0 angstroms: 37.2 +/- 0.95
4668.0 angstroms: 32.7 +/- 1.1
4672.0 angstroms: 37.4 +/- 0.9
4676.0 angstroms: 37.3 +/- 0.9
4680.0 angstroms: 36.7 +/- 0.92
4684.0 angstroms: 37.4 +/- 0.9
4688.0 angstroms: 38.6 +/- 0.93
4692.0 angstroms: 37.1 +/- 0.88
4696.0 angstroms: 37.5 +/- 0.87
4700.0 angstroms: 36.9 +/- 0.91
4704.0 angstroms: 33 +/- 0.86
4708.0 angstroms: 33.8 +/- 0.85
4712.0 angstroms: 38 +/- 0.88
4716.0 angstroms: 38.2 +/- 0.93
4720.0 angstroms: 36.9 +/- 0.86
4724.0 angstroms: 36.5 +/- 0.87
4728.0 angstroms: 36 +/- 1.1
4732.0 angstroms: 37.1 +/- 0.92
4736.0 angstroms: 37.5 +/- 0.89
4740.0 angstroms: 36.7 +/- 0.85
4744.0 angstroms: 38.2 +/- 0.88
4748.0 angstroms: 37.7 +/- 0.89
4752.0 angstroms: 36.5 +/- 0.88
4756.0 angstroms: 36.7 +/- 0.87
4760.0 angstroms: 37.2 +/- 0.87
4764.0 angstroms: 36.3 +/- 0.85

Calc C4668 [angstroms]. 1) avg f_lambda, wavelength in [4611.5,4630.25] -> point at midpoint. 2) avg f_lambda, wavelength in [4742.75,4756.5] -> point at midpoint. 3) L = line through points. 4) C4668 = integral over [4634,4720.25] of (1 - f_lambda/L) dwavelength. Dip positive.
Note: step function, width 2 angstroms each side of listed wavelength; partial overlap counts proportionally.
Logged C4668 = 2.0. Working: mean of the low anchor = 38.1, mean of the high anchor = 37.3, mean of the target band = 36.9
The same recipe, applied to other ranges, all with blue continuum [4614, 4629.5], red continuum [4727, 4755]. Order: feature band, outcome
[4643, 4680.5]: 1.2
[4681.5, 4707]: 0.7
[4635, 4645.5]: 0.1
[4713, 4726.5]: 0.0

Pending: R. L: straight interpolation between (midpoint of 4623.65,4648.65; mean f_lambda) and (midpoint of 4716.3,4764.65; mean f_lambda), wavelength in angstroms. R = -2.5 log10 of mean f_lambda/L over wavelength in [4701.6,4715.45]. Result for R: 0.059 mag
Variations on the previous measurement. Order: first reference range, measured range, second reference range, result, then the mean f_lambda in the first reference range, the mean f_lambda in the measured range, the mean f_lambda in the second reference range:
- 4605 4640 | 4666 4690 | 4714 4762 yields 0.02 mag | 37.9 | 36.7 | 37.1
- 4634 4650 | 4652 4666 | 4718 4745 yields -0.01 mag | 37.4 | 37.6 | 36.9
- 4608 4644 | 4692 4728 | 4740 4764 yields 0.03 mag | 37.9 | 36.4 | 37.1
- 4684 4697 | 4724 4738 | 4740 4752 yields 0.02 mag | 37.7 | 36.8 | 37.5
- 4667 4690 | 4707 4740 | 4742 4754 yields 0.01 mag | 36.9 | 36.8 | 37.5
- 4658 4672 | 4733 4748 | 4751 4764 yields -0.02 mag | 36.5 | 37.5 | 36.7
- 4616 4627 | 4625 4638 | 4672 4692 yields -0.02 mag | 37.9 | 38.5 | 37.5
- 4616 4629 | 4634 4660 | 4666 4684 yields 0.00 mag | 38.2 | 37.3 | 36.2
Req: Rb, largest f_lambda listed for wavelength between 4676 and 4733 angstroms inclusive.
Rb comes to 38.6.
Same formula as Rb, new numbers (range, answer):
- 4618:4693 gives 39.8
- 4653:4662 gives 39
